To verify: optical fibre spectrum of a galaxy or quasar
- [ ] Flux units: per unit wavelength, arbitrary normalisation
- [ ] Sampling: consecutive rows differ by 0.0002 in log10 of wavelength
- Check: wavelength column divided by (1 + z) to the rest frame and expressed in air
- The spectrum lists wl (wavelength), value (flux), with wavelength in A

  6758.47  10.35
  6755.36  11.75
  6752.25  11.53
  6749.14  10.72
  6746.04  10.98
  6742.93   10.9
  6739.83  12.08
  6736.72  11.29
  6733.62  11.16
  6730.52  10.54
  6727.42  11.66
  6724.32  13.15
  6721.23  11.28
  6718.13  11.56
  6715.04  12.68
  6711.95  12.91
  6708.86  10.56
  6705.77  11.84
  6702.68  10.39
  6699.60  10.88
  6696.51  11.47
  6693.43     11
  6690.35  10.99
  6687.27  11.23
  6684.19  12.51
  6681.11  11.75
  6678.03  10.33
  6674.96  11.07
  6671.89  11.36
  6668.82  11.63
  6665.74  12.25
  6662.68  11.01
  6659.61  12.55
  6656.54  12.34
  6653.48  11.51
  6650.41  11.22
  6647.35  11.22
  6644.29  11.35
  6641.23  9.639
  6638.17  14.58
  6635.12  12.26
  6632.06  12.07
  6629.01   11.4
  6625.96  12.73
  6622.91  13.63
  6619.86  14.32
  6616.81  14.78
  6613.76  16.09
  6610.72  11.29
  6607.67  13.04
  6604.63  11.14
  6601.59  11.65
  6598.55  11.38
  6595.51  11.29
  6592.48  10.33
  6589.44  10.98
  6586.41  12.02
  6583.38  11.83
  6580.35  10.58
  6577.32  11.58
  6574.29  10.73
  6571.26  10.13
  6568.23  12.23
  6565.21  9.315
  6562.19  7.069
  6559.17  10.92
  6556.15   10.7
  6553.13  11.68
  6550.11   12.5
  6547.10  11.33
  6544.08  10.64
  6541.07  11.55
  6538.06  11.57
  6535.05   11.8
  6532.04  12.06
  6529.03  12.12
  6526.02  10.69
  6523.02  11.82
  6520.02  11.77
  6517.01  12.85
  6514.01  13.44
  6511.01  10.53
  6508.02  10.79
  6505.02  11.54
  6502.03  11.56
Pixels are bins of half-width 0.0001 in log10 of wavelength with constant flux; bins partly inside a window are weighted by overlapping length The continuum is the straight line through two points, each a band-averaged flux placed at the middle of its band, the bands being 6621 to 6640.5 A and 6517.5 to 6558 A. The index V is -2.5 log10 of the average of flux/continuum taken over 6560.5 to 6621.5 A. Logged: 0.06 mag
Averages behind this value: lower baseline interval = 11.6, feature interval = 11.6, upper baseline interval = 12.7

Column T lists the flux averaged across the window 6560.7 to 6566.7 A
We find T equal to 8.2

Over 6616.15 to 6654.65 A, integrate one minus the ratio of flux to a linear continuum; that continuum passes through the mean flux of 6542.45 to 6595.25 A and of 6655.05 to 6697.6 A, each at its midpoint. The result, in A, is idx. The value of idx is -3.55 A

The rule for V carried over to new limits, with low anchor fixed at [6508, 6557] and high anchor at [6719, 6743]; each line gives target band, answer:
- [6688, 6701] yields 0.05 mag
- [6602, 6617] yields -0.12 mag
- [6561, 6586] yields 0.11 mag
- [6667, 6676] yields 0.02 mag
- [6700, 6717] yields -0.01 mag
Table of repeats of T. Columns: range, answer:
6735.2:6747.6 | 11.3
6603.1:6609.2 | 12.1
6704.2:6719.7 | 11.9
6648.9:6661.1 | 11.9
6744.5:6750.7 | 10.9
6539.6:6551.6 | 11.5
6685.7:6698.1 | 11.2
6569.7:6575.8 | 10.4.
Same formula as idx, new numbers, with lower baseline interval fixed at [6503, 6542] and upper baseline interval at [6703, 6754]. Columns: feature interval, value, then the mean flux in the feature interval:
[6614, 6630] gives -2.8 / 13.7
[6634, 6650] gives -0.2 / 11.8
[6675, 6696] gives 0.5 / 11.3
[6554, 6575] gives 2.7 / 10.2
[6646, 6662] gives -0.2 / 11.7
